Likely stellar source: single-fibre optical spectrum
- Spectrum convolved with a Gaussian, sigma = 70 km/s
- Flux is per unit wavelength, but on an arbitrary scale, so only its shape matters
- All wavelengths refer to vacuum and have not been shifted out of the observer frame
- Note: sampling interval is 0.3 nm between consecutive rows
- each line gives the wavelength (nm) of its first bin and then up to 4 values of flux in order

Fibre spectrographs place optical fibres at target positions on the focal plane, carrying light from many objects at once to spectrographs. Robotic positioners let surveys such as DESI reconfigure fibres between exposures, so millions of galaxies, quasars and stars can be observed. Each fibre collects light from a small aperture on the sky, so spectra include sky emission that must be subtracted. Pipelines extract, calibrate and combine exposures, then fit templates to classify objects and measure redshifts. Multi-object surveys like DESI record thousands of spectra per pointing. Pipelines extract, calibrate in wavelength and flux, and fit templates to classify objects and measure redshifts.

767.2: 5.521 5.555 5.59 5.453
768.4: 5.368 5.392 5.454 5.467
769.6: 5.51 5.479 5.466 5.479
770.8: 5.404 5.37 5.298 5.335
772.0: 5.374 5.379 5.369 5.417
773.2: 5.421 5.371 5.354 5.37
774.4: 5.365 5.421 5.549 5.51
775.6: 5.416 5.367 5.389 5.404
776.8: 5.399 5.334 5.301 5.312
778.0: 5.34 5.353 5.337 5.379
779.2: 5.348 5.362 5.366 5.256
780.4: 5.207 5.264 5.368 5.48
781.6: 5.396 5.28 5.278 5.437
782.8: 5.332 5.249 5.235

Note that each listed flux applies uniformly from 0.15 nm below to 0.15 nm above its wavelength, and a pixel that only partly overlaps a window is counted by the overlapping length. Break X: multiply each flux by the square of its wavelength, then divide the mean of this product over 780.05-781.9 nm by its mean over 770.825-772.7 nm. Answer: 1.0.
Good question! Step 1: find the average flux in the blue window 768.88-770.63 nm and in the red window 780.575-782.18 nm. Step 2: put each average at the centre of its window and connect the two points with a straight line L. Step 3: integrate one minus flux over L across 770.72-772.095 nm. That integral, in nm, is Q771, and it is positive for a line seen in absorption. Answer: 0.03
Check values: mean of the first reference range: 5.48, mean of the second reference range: 5.35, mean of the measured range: 5.35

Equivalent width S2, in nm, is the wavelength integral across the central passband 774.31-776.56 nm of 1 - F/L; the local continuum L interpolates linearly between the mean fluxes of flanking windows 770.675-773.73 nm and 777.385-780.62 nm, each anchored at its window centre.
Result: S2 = -0.03 nm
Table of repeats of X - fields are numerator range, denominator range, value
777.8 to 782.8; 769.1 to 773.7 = 1.01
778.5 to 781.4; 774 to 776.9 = 1.00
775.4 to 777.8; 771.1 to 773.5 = 1.01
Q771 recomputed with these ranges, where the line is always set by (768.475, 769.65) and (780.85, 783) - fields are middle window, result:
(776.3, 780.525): 0.039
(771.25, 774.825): 0.032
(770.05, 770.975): -0.002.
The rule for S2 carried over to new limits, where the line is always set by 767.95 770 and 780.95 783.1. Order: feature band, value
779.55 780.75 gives 0.02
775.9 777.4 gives 0.01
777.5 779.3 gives 0.01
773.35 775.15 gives 0.00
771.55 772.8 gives 0.01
